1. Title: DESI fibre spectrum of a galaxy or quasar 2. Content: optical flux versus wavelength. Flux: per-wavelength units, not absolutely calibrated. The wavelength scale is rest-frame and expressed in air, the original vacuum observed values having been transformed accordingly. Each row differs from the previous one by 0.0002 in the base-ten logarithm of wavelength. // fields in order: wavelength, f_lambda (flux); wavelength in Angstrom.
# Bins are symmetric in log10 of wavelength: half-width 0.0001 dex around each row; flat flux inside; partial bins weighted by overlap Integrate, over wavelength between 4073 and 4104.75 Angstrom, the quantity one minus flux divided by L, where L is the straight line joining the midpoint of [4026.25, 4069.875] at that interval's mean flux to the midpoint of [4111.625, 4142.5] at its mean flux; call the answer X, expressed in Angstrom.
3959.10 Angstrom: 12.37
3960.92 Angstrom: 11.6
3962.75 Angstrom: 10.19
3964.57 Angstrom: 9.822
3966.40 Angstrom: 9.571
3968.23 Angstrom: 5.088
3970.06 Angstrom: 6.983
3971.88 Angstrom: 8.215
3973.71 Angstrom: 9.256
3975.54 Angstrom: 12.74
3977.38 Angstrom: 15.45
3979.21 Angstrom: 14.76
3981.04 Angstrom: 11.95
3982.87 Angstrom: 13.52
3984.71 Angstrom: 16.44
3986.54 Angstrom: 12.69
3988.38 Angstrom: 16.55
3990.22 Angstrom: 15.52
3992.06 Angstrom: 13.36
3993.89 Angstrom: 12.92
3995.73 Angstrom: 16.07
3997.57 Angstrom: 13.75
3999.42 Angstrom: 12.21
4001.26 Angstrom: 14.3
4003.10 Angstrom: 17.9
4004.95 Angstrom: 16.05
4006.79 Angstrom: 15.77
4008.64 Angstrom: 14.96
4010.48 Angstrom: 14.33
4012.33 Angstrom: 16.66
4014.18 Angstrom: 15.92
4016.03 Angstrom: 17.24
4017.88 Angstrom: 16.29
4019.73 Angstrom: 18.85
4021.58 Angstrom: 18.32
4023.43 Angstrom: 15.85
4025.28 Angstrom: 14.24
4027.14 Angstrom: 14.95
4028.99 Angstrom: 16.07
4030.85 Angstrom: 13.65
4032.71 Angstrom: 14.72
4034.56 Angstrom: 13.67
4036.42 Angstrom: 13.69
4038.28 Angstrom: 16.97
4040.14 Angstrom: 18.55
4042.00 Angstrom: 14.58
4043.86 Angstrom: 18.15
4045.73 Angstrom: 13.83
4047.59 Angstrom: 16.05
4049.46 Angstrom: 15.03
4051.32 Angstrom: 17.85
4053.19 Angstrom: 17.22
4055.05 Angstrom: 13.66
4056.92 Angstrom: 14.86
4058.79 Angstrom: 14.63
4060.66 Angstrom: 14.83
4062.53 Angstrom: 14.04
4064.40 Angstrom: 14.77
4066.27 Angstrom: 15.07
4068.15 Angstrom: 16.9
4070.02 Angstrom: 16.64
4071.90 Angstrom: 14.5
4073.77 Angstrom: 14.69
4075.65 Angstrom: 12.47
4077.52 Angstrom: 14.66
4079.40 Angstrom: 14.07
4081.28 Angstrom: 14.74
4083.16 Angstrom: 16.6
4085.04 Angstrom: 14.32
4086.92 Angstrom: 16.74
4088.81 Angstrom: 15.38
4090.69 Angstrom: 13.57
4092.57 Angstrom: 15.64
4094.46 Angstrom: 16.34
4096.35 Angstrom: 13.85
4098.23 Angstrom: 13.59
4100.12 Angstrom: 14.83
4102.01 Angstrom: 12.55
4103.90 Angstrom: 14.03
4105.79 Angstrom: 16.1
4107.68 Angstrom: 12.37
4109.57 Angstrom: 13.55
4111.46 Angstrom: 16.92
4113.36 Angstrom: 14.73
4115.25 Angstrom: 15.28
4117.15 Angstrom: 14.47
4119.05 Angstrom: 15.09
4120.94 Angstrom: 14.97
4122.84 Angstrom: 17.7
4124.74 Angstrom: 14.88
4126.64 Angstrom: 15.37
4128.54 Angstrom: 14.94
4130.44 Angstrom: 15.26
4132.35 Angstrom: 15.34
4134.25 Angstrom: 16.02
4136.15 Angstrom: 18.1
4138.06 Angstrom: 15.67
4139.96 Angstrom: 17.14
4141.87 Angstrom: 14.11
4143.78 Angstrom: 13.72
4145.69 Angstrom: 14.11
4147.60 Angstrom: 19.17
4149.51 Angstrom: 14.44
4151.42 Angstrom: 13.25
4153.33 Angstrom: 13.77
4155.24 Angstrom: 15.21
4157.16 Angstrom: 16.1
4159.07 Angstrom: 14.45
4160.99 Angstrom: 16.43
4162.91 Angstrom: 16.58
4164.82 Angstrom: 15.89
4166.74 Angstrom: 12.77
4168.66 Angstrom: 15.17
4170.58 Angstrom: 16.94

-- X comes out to 1.9 Angstrom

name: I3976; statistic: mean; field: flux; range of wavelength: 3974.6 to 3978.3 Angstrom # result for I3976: 14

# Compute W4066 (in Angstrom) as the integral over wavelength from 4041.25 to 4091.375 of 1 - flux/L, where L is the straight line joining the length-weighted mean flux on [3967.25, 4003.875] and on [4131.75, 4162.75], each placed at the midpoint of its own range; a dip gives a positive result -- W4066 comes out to -3.5 Angstrom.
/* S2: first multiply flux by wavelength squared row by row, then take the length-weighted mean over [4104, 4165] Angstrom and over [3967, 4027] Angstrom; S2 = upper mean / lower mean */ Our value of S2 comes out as 1.2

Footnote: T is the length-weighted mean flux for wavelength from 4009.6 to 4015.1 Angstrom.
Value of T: 15.6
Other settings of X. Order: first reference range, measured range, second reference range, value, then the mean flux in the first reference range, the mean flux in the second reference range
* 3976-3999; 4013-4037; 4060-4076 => -1.8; 14.3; 15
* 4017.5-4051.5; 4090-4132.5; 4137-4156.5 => 1.3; 15.8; 15.1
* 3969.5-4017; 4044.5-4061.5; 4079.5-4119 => -1.1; 14.1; 14.8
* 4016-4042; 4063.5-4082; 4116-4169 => 1.0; 15.8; 15.4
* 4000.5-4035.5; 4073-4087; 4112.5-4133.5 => 0.7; 15.8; 15.3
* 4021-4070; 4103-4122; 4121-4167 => 0.9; 15.5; 15.5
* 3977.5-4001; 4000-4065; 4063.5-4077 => -4.6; 14.2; 15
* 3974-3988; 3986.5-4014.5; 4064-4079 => -1.8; 13.8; 14.9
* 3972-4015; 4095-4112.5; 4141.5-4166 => 0.8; 14.4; 15.2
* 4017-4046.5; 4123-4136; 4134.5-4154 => -0.1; 15.8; 15.4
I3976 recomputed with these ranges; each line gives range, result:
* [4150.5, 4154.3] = 13.5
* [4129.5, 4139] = 16.1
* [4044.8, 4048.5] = 14.9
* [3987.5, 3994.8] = 14.6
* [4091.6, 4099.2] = 14.8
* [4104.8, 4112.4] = 14.7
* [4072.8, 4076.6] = 13.6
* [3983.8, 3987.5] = 14.6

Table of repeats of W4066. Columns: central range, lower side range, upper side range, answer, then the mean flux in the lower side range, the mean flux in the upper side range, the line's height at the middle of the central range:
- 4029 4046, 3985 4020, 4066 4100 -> -0.29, 15.3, 15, 15.2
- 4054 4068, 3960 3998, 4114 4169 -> -0.93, 12.2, 15.4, 13.8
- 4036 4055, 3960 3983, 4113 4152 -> -4.90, 10.6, 15.4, 12.8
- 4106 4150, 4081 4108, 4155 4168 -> -0.97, 14.8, 15.3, 15.1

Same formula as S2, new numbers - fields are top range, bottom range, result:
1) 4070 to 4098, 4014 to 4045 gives 0.96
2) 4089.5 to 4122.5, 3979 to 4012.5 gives 1.05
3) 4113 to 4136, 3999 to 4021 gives 1.02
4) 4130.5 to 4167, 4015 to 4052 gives 1.03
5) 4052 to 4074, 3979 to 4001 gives 1.12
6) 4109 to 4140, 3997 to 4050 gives 1.05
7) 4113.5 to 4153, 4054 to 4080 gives 1.08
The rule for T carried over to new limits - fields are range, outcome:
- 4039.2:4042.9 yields 16.6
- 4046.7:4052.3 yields 16.3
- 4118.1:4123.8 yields 15.9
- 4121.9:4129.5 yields 15.7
